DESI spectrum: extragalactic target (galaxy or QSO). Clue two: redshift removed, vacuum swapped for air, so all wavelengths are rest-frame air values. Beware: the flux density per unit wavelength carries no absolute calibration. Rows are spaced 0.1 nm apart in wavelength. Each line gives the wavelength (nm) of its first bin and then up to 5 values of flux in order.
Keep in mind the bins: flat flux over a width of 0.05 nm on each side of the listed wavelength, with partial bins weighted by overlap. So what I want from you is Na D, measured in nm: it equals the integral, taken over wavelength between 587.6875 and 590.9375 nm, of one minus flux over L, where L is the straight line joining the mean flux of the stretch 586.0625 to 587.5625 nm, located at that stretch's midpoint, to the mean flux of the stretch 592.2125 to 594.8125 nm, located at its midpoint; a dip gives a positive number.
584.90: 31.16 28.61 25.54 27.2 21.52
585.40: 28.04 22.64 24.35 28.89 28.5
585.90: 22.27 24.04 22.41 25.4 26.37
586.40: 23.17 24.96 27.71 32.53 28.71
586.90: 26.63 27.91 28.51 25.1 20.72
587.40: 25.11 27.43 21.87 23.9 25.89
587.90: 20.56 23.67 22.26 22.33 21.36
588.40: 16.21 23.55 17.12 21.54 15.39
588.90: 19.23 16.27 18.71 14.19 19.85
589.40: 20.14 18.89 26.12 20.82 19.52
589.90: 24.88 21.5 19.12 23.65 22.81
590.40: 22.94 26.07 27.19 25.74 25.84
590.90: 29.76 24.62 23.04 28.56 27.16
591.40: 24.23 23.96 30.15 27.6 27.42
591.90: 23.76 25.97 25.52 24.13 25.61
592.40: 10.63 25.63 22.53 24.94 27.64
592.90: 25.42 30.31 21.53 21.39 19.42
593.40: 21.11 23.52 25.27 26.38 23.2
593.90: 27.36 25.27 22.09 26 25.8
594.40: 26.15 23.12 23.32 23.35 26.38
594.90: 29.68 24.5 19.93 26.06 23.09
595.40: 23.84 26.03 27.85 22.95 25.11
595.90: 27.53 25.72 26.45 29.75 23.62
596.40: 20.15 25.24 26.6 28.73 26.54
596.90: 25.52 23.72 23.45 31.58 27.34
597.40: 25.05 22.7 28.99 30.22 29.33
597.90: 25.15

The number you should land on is 0.47 nm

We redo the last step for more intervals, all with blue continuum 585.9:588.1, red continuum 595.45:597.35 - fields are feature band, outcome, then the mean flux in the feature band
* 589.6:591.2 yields 0.091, 24.1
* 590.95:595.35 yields 0.191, 24.6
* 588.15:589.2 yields 0.266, 18.9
